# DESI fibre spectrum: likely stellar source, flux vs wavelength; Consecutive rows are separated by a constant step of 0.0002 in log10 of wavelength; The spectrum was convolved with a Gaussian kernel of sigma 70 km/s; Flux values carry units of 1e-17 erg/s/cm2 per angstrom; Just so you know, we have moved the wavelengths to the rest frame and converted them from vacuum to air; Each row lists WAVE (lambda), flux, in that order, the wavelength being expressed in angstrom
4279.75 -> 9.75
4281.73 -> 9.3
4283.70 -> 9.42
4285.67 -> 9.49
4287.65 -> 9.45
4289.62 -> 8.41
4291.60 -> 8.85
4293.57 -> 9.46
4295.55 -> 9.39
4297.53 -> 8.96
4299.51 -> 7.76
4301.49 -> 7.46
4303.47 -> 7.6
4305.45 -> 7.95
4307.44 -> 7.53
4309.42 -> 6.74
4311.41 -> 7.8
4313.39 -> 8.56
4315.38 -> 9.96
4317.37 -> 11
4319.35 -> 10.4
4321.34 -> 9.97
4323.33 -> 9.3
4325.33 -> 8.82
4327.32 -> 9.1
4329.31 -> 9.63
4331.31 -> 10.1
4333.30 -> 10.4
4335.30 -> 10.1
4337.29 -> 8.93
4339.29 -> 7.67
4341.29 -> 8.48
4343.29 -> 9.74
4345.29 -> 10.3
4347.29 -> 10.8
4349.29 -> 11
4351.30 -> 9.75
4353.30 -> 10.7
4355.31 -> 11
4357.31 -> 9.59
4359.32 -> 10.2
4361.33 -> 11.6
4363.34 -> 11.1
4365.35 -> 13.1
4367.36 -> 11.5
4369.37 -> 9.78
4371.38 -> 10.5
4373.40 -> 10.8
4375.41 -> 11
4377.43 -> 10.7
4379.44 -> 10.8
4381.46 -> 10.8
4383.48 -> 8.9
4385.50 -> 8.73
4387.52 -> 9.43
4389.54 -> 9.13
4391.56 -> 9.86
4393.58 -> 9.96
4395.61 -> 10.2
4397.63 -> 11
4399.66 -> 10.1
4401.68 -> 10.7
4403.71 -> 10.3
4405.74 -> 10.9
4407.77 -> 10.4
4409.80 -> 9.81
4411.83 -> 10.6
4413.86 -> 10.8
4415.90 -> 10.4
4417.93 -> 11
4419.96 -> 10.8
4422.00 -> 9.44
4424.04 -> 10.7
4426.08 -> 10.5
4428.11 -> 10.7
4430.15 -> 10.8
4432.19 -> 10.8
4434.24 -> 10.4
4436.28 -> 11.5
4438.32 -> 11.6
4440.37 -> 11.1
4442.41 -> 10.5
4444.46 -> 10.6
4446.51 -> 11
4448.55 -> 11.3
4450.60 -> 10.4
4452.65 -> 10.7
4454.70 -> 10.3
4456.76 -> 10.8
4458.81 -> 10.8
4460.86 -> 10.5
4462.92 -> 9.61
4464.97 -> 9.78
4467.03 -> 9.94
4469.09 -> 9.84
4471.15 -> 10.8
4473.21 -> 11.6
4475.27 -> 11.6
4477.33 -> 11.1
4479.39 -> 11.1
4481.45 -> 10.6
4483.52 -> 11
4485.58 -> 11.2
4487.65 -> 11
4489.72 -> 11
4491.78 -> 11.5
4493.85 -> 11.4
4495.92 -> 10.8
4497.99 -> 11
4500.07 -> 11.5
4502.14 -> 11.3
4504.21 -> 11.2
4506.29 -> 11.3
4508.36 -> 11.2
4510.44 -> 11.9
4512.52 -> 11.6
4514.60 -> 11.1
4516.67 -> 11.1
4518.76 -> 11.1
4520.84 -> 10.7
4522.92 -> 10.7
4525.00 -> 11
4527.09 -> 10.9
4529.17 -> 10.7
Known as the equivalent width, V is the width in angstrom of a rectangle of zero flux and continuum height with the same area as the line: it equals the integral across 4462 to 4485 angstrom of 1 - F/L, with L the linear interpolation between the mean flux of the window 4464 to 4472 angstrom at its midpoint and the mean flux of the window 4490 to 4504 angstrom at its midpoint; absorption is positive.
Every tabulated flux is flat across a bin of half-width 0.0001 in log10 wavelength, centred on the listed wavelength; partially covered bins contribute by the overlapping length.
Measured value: -0.8 angstrom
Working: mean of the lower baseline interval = 10.1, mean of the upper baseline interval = 11.2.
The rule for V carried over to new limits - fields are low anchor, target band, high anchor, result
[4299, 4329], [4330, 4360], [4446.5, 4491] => -2.64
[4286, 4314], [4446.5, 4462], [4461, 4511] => -0.30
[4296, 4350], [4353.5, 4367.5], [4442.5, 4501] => -2.30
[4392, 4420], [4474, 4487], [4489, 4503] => -0.02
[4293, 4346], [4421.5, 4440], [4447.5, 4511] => -0.79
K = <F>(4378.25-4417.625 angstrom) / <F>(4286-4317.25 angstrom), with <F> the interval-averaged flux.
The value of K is 1.20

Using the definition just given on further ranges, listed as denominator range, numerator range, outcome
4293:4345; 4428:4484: 1.20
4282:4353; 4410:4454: 1.17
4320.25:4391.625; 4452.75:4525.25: 1.08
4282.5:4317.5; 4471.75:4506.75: 1.30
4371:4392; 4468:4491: 1.09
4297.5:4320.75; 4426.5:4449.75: 1.29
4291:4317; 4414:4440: 1.28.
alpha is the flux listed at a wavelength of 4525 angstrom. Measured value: 11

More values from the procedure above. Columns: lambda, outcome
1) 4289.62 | 8.41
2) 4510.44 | 11.9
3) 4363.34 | 11.1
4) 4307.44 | 7.53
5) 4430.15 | 10.8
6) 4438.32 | 11.6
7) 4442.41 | 10.5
